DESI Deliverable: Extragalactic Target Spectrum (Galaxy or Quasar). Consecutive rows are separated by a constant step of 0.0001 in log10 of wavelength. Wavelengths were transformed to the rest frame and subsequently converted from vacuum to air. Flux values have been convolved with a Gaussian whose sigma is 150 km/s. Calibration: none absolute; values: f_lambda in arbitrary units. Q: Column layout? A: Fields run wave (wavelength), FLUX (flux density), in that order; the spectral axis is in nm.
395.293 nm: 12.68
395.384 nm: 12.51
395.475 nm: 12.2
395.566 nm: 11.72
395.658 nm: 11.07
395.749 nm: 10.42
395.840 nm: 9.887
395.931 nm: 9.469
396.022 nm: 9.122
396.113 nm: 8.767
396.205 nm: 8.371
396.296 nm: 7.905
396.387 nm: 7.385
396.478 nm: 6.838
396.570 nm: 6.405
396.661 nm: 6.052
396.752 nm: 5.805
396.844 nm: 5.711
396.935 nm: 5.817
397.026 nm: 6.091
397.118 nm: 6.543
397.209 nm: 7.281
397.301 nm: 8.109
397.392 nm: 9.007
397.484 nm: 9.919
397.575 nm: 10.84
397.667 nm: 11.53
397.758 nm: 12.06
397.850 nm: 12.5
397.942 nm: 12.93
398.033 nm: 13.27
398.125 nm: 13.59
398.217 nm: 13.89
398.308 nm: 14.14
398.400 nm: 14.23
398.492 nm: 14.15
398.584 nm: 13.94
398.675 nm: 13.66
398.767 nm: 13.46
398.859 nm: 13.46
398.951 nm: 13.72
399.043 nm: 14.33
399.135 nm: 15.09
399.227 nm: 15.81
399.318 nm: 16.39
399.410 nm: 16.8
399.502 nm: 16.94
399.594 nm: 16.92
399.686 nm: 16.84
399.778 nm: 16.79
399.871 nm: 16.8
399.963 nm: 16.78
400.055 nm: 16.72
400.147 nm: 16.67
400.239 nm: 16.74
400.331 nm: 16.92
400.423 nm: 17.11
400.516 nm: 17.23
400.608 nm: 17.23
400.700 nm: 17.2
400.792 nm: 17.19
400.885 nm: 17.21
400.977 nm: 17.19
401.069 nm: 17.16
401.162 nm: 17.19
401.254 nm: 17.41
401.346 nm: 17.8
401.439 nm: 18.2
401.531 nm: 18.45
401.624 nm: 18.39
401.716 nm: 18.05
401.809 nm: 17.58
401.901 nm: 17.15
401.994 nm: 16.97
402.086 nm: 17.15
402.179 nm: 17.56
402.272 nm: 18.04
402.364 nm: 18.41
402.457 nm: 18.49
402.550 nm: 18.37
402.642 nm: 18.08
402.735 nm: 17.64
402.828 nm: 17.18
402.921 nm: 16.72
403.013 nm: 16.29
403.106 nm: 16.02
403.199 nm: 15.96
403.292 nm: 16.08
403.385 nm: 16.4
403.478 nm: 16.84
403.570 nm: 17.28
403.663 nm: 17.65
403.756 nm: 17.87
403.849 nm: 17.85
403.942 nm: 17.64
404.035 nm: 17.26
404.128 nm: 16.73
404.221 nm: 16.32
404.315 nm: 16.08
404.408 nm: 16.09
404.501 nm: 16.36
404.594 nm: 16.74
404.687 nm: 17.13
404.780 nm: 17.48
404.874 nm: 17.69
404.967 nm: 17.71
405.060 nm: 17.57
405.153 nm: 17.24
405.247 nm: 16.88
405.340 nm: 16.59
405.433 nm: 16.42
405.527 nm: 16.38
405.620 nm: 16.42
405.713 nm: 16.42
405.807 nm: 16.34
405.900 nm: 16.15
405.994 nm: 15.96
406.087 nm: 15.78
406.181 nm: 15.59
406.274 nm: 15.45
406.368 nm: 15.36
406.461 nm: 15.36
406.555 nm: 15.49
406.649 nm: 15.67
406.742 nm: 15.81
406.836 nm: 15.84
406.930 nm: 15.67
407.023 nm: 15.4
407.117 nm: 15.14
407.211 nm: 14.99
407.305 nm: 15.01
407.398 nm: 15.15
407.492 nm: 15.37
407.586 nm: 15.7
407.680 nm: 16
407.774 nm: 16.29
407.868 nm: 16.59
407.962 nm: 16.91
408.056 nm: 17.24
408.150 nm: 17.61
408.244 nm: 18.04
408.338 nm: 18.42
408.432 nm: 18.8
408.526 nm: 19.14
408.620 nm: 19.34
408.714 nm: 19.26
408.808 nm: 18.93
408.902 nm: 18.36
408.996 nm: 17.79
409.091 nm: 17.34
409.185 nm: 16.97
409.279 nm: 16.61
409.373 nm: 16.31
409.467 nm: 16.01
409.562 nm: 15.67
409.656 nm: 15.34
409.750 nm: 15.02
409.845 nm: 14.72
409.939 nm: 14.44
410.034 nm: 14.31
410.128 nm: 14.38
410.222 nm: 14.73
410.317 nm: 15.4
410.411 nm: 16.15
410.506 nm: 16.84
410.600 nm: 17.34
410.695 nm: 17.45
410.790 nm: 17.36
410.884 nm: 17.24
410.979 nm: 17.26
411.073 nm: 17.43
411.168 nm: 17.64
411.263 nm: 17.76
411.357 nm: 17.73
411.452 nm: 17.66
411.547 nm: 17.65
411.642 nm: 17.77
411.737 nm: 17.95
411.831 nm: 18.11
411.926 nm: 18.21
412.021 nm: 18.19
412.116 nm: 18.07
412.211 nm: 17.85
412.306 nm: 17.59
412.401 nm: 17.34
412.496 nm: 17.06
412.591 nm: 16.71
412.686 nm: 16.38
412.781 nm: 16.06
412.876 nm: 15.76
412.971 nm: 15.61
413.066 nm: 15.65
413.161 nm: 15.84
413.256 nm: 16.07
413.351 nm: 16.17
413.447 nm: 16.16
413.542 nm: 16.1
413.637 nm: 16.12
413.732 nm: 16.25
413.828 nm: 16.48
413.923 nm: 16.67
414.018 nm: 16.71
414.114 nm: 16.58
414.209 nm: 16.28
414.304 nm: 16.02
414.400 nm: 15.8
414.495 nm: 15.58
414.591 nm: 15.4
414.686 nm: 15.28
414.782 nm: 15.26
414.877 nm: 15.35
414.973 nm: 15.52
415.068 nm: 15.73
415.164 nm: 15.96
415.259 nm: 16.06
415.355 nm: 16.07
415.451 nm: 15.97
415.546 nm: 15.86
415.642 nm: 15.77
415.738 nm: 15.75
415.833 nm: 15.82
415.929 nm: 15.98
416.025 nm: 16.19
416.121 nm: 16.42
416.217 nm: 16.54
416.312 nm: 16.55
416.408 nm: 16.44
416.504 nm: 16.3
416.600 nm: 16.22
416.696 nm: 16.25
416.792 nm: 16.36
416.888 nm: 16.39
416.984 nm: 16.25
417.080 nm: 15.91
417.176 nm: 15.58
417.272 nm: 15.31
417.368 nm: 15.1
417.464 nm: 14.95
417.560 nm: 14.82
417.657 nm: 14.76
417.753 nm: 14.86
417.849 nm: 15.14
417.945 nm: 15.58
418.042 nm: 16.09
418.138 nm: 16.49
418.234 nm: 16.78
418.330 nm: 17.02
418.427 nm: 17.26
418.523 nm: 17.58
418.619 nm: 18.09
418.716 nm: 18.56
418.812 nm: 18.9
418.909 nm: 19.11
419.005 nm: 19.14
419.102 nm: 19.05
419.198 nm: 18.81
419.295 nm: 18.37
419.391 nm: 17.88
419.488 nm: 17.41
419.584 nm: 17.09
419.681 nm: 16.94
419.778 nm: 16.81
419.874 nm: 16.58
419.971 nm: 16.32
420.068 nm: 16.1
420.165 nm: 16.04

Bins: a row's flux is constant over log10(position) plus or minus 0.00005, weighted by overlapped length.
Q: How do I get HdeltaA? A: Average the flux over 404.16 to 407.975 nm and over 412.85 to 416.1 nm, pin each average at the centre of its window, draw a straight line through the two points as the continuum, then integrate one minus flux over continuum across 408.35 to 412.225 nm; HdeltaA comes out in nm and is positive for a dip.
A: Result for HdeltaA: -0.253 nm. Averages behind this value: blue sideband 16.2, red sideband 15.9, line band 17.1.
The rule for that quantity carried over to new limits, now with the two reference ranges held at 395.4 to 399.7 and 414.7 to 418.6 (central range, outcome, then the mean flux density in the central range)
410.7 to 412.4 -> -0.35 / 17.7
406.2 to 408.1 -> -0.29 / 15.7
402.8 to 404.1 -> -0.43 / 16.9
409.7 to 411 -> -0.13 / 15.9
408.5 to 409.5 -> -0.27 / 17.8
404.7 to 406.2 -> -0.40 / 16.7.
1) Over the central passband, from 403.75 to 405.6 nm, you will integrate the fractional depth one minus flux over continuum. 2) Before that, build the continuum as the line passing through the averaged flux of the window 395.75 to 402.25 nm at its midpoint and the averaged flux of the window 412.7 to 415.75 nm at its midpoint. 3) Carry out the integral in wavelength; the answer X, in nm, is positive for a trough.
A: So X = -0.32 nm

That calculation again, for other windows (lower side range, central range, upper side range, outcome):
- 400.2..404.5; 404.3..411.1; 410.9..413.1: 0.31 nm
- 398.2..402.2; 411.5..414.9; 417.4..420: 0.06 nm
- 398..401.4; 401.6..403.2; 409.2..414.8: -0.14 nm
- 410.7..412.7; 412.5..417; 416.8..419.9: 0.31 nm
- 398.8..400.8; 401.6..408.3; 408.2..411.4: -0.02 nm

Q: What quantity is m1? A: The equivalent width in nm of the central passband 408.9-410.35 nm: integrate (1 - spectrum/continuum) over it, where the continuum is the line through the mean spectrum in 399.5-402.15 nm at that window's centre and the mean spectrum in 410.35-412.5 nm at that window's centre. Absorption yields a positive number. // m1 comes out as 0.14 nm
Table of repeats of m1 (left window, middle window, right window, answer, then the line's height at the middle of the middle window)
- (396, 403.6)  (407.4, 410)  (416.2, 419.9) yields -0.23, 15.5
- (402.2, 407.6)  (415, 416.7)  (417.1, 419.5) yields 0.07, 16.8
